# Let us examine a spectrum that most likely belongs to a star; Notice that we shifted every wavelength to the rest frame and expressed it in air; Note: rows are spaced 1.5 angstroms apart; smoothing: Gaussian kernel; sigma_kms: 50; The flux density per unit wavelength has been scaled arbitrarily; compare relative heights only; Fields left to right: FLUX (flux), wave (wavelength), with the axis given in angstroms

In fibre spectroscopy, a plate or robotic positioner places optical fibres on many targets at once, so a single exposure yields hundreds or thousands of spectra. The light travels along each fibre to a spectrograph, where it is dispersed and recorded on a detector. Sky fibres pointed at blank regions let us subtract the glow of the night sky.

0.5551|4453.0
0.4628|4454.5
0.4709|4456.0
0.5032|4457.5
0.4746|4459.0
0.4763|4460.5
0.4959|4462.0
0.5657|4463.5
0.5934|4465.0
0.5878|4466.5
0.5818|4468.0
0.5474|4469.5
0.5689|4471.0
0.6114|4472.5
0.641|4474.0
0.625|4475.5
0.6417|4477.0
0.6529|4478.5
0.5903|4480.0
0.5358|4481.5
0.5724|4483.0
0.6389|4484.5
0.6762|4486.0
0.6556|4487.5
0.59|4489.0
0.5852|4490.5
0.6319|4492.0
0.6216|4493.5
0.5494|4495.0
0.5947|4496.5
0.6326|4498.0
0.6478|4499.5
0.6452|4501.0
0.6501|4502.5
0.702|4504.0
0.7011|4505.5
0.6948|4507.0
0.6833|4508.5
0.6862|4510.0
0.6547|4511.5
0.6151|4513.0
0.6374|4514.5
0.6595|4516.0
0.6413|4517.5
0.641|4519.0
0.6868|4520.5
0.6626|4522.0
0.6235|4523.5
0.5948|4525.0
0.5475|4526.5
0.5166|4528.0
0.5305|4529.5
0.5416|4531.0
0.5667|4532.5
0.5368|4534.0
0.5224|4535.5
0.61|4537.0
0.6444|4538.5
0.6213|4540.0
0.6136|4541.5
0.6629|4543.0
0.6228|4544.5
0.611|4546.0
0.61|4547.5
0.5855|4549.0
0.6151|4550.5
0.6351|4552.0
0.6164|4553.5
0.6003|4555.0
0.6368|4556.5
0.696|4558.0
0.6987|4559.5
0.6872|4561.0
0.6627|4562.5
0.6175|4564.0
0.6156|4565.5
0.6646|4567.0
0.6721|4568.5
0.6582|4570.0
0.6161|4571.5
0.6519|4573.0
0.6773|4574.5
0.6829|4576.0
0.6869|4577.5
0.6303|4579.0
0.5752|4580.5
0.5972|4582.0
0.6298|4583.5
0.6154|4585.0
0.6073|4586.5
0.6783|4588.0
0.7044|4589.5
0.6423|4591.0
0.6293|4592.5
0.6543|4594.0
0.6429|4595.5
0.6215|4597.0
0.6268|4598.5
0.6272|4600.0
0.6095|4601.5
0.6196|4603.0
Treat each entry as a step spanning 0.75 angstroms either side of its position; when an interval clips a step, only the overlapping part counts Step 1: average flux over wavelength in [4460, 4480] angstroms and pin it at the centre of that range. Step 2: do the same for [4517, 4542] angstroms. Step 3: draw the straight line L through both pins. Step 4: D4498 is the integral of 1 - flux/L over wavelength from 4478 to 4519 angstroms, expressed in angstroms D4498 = -3.2 angstroms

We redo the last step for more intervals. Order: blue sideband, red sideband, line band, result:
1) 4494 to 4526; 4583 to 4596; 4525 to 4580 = 2.2 angstroms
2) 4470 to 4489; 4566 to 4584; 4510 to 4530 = 0.3 angstroms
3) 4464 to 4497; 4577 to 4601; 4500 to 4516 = -1.4 angstroms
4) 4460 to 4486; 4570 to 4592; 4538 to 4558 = 0.1 angstroms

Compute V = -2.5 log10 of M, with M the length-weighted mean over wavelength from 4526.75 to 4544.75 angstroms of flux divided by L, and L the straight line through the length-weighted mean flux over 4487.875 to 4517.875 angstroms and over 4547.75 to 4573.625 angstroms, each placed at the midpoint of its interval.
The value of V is 0.11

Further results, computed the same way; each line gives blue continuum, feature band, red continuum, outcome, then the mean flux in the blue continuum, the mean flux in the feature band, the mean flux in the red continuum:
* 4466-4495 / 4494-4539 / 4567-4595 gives 0.00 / 0.607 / 0.621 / 0.645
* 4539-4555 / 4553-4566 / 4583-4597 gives -0.04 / 0.619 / 0.649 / 0.644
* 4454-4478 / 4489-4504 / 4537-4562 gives -0.07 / 0.555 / 0.62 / 0.634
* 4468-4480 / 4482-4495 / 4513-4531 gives -0.01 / 0.609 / 0.616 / 0.61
